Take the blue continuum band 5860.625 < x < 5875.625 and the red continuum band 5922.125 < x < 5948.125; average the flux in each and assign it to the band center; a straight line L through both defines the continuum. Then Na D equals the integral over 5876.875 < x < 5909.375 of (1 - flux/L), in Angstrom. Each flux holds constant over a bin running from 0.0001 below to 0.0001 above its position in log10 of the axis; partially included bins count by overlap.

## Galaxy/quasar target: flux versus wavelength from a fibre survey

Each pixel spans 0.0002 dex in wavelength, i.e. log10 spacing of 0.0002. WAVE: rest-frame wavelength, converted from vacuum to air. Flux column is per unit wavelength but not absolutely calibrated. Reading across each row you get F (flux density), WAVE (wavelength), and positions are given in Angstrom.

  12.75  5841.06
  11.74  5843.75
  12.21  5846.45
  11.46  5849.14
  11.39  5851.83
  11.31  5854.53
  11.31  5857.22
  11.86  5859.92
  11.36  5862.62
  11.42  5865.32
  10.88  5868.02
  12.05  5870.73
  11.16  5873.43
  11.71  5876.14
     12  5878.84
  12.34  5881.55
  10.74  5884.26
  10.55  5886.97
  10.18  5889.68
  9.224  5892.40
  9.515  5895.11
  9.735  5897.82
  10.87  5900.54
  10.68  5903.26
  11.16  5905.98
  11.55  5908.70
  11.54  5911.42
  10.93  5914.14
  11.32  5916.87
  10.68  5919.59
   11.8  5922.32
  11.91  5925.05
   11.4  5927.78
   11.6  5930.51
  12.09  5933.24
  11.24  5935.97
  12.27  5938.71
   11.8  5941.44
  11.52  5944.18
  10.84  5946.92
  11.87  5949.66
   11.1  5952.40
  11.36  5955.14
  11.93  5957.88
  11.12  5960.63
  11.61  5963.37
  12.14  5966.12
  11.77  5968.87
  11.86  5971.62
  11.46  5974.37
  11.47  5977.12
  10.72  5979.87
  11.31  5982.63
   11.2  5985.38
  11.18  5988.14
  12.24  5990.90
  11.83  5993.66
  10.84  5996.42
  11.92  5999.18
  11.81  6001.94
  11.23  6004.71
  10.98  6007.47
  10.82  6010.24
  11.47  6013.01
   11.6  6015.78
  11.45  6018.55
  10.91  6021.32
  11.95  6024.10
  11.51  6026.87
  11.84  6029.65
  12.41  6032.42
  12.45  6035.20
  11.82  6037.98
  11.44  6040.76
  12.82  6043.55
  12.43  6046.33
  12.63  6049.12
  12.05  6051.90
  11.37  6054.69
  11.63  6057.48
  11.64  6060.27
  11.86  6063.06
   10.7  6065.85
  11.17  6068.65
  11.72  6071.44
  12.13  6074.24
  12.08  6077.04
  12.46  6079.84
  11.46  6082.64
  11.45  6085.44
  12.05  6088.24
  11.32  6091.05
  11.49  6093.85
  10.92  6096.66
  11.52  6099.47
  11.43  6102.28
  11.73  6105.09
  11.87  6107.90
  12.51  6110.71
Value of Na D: 2.2 Angstrom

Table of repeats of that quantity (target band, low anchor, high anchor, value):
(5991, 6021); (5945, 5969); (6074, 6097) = 0.5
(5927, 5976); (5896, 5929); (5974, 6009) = -1.6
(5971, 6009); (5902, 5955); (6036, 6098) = 0.5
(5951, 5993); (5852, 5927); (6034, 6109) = -0.4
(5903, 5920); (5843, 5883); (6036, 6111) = 0.7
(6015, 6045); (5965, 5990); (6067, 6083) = -0.5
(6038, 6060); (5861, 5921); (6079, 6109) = -1.1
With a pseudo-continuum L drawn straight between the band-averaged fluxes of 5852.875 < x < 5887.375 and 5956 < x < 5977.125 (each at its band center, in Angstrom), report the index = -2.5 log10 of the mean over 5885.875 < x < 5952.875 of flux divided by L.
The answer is 0.045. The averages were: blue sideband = 11.5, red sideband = 11.7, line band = 11.1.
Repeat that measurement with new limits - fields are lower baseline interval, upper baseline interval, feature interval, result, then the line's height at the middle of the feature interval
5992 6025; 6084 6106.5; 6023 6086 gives -0.04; 11.4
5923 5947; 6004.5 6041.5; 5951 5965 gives 0.02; 11.7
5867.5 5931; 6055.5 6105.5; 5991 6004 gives -0.03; 11.3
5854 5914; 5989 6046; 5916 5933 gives -0.02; 11.2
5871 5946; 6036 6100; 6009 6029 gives 0.02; 11.6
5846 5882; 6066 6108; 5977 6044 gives 0.00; 11.6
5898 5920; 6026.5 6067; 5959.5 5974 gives -0.03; 11.4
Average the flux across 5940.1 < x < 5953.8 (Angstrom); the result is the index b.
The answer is 11.4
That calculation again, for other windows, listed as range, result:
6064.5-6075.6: 11.4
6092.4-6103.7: 11.3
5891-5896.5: 9.38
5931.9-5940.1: 11.9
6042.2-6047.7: 12.6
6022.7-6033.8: 11.9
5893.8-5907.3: 10.4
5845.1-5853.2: 11.7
